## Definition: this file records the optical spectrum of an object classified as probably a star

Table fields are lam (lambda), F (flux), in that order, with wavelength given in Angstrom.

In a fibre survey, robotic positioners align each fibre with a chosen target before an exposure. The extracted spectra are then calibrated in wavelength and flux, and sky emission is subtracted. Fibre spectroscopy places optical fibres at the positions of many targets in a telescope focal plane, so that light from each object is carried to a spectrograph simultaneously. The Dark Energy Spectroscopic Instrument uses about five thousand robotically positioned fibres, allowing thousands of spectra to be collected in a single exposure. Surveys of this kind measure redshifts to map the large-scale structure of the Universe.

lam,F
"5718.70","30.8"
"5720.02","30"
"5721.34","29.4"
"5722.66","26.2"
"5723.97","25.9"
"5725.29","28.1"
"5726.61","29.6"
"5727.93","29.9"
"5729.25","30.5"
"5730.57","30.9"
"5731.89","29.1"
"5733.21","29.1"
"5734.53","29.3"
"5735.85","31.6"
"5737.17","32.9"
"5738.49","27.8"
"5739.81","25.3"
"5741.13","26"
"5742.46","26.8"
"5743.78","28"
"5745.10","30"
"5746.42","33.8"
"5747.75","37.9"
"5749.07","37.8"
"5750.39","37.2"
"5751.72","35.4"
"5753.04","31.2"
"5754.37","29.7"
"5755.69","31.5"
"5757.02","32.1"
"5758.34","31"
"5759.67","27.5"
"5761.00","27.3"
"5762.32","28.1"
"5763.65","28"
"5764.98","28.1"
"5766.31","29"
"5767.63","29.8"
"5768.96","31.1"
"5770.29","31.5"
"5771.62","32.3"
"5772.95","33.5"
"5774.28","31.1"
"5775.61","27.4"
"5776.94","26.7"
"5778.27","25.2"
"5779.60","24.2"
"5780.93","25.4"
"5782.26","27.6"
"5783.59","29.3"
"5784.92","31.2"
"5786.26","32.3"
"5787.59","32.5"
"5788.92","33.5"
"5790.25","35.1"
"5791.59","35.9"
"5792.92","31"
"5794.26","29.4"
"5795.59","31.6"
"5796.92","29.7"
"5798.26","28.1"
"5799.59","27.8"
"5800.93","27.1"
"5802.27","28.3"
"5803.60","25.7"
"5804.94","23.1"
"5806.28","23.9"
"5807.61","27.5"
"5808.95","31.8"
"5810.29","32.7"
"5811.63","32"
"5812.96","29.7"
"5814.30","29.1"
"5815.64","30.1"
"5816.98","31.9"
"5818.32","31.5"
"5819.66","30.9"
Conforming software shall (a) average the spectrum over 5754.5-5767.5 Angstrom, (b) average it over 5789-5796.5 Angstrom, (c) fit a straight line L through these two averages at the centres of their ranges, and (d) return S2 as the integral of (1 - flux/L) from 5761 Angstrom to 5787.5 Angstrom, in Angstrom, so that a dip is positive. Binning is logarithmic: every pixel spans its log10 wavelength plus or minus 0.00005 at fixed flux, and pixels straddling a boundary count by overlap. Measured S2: 1.33 Angstrom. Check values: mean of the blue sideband 29.2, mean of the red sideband 32.6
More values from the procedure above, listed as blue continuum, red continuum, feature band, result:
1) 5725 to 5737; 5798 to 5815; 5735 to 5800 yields -2.77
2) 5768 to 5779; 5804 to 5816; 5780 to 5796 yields -0.94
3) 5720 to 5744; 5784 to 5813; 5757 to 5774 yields -0.30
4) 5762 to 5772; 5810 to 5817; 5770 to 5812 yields 1.06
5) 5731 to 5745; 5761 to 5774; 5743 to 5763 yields -1.71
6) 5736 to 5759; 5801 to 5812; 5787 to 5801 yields -1.23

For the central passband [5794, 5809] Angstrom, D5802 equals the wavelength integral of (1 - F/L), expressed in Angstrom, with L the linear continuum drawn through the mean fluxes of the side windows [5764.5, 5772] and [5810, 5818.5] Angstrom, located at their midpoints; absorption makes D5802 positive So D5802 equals 1.5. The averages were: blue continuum 30.3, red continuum 30.9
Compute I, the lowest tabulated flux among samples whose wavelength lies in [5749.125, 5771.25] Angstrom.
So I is 27.3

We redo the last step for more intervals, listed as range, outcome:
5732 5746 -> 25.3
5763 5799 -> 24.2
